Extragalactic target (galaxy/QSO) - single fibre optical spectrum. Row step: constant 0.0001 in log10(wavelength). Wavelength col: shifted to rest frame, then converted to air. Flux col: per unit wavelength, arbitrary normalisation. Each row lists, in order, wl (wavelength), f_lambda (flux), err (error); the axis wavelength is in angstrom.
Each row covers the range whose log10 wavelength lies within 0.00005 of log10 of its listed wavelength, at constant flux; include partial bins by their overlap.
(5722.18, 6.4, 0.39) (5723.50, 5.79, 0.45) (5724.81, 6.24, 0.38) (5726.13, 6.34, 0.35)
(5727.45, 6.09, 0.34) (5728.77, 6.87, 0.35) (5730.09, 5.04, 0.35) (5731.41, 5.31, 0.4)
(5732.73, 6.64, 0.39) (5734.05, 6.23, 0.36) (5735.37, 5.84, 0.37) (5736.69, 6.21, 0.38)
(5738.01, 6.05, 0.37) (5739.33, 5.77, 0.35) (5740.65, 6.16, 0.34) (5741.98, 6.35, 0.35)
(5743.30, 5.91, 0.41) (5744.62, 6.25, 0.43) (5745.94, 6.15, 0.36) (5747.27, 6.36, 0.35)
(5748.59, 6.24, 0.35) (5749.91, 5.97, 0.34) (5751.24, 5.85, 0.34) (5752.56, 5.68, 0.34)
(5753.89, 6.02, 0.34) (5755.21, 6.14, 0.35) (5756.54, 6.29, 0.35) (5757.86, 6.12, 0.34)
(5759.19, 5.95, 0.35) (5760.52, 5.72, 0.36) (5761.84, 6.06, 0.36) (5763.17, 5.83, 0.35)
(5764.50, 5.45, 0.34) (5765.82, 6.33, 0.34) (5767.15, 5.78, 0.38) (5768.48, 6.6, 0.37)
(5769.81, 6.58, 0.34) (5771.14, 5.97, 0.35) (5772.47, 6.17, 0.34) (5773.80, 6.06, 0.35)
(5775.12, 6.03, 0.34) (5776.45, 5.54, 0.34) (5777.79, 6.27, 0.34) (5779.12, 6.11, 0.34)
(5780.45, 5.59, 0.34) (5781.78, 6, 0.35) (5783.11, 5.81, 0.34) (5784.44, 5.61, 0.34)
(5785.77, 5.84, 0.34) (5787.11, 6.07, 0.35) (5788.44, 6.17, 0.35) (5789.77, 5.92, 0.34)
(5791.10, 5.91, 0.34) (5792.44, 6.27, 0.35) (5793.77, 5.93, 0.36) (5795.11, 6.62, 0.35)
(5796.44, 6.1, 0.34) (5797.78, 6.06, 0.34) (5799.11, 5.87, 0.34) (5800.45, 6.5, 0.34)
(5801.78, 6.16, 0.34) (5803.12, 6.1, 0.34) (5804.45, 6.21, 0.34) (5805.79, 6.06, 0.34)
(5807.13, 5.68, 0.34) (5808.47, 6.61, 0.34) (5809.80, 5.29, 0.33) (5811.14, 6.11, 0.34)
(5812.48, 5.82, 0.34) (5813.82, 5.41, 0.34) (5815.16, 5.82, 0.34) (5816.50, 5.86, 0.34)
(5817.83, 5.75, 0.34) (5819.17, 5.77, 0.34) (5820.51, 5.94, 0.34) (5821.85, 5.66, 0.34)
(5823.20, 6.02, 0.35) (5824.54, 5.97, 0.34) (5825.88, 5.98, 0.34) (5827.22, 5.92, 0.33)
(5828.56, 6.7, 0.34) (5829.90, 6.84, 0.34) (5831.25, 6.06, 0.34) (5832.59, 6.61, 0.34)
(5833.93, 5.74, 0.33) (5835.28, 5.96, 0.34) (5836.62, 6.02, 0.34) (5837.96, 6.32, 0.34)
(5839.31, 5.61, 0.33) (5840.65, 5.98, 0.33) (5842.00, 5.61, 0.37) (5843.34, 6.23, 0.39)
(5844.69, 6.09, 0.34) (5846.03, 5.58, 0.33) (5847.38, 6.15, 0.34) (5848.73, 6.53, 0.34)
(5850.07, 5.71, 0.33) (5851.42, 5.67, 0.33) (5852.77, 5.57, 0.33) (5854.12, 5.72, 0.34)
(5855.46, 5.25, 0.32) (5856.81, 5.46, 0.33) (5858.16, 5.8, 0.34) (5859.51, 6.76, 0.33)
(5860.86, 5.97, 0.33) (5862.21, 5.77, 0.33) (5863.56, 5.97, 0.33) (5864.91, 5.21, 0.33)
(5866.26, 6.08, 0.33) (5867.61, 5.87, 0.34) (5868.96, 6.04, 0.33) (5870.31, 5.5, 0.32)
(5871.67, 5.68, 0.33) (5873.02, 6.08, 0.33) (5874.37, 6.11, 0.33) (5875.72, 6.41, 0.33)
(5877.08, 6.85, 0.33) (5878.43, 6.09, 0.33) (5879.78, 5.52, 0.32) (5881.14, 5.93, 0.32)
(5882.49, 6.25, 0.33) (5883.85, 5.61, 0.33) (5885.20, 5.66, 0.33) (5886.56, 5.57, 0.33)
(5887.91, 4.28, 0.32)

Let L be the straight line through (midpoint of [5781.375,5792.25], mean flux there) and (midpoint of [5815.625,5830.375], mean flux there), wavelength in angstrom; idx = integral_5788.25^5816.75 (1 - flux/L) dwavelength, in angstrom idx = -0.2 angstrom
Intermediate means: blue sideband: 5.93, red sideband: 6.03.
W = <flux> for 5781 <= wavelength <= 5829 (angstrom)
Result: 5.98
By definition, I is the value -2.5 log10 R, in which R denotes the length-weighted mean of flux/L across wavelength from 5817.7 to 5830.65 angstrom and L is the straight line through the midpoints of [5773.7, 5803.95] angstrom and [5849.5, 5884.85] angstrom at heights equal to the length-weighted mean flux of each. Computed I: -0.02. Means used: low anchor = 6.03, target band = 6.06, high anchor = 5.88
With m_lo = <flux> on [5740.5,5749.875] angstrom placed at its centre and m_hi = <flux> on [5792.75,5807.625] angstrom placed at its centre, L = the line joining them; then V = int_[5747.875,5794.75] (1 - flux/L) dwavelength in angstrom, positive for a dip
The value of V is 1.2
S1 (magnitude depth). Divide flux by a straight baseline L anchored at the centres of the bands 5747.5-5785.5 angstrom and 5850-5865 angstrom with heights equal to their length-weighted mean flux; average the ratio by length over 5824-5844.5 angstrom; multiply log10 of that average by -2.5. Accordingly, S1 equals -0.052 mag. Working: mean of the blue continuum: 6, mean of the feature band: 6.1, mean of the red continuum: 5.76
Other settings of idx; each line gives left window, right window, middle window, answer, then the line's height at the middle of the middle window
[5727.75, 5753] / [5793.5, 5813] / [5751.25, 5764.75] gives 0.3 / 6.06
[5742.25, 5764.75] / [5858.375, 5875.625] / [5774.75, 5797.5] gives 0.0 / 5.99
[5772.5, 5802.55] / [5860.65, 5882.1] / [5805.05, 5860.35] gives 0.4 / 5.98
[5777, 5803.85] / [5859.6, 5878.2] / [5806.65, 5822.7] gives 0.6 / 6.03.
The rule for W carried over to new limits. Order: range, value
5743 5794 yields 6.02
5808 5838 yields 6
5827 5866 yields 5.96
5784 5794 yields 5.98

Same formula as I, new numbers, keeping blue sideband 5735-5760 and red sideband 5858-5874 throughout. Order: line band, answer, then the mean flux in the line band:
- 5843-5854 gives 0.00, 5.92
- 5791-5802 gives -0.03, 6.17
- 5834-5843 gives 0.00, 5.92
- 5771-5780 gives 0.00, 6.01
